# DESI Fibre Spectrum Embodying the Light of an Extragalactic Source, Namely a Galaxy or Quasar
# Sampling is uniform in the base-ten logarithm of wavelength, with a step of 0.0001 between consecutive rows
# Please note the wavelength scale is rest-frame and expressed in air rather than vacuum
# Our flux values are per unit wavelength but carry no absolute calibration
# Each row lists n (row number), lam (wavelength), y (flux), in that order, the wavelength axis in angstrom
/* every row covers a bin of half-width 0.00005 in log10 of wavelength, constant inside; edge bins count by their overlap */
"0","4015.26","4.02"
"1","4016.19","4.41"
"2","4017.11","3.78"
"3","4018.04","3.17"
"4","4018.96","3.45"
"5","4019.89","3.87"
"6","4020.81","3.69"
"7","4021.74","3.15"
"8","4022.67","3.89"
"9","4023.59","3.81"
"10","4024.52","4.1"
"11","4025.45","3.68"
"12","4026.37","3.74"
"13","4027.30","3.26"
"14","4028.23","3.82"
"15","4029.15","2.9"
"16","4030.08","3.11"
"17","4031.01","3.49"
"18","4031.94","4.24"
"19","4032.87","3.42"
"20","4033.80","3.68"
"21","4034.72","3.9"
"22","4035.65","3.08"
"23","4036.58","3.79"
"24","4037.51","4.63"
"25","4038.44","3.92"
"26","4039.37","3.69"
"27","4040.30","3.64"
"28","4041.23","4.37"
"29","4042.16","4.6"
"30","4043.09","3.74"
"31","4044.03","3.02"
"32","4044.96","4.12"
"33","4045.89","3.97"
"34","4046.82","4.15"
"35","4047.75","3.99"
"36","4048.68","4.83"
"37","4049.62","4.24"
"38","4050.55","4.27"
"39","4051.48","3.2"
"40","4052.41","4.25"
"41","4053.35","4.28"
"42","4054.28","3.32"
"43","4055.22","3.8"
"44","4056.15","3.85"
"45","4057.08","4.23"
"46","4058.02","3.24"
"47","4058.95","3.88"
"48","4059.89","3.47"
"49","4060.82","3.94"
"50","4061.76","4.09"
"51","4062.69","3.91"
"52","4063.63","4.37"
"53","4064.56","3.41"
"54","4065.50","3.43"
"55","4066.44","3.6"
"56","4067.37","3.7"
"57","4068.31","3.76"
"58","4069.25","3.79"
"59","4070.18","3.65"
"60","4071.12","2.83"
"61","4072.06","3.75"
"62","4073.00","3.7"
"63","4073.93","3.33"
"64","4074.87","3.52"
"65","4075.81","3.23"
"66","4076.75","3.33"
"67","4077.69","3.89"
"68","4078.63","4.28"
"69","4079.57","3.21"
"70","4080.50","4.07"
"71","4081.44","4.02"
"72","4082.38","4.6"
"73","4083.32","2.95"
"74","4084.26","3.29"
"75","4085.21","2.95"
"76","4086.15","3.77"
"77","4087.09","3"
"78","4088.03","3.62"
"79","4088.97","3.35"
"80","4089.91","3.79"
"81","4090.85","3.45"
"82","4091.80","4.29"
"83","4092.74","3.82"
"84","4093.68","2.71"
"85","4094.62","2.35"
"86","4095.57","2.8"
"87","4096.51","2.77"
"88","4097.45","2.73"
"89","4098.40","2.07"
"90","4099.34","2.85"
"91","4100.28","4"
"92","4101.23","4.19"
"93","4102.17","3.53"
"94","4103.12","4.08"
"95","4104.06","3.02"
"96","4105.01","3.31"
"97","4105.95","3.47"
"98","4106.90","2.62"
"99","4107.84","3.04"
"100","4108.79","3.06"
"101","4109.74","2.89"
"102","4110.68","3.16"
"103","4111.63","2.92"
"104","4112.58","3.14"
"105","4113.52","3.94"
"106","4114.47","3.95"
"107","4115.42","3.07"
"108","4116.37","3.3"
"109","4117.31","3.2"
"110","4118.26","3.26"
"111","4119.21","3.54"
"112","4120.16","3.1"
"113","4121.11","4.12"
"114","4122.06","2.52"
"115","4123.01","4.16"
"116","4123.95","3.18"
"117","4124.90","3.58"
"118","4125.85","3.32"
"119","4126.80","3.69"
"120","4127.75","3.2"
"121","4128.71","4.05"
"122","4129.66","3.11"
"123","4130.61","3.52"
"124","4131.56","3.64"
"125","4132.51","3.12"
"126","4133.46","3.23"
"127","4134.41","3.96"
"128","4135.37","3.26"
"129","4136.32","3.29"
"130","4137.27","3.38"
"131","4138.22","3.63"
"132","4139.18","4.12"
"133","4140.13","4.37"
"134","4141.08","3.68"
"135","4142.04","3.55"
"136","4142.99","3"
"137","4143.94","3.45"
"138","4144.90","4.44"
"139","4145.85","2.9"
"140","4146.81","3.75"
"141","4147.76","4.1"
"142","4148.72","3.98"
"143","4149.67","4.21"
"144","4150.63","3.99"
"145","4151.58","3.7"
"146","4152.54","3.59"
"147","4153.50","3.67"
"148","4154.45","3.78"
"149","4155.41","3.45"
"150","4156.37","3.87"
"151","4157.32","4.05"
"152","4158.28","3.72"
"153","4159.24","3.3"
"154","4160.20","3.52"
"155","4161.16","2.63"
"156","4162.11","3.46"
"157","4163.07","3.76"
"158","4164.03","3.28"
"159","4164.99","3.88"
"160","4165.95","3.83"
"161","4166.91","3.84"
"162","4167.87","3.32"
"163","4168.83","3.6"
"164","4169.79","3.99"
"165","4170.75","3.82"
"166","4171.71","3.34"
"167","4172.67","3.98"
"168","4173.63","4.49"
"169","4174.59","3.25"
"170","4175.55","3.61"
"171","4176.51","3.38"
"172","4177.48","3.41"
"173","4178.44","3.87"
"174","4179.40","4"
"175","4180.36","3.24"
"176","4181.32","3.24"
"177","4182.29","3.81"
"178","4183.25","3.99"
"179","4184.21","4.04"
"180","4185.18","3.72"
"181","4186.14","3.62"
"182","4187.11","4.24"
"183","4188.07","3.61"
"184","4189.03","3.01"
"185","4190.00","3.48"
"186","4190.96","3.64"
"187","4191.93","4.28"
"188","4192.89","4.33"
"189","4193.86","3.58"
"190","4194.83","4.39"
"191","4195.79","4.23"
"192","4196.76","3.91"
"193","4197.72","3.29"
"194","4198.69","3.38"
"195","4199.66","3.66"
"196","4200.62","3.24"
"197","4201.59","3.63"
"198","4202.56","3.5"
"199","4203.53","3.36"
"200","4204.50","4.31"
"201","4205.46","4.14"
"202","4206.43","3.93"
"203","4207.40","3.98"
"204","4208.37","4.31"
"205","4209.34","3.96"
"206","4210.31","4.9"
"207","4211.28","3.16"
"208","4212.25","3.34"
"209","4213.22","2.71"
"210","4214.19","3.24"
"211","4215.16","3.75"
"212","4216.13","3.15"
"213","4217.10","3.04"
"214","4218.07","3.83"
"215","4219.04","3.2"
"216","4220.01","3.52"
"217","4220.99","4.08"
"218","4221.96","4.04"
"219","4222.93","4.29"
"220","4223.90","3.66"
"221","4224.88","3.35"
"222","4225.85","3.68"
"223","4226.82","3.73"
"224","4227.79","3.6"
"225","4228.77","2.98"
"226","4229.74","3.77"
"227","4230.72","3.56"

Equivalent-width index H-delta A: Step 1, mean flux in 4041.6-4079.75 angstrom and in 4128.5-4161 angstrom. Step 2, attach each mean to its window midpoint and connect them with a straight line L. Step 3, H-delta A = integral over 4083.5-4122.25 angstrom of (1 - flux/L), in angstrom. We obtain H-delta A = 4.6 angstrom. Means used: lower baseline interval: 3.79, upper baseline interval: 3.65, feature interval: 3.27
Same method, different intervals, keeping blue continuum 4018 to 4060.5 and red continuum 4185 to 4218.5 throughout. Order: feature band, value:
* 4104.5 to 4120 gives 2.1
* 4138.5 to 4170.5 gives 0.4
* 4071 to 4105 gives 3.1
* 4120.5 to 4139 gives 1.3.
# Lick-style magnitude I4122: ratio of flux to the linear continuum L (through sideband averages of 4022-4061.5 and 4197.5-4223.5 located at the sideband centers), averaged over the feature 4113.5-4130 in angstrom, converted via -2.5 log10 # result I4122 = 0.09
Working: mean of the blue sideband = 3.82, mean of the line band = 3.45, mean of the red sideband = 3.67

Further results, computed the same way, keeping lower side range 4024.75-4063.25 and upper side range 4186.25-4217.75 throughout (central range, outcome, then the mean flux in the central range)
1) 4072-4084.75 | 0.04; 3.65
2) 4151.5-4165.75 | 0.05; 3.58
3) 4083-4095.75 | 0.15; 3.31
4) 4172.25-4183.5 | 0.01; 3.68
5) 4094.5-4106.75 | 0.19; 3.17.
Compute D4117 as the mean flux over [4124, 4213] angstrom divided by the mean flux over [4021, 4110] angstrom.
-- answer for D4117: 1.02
